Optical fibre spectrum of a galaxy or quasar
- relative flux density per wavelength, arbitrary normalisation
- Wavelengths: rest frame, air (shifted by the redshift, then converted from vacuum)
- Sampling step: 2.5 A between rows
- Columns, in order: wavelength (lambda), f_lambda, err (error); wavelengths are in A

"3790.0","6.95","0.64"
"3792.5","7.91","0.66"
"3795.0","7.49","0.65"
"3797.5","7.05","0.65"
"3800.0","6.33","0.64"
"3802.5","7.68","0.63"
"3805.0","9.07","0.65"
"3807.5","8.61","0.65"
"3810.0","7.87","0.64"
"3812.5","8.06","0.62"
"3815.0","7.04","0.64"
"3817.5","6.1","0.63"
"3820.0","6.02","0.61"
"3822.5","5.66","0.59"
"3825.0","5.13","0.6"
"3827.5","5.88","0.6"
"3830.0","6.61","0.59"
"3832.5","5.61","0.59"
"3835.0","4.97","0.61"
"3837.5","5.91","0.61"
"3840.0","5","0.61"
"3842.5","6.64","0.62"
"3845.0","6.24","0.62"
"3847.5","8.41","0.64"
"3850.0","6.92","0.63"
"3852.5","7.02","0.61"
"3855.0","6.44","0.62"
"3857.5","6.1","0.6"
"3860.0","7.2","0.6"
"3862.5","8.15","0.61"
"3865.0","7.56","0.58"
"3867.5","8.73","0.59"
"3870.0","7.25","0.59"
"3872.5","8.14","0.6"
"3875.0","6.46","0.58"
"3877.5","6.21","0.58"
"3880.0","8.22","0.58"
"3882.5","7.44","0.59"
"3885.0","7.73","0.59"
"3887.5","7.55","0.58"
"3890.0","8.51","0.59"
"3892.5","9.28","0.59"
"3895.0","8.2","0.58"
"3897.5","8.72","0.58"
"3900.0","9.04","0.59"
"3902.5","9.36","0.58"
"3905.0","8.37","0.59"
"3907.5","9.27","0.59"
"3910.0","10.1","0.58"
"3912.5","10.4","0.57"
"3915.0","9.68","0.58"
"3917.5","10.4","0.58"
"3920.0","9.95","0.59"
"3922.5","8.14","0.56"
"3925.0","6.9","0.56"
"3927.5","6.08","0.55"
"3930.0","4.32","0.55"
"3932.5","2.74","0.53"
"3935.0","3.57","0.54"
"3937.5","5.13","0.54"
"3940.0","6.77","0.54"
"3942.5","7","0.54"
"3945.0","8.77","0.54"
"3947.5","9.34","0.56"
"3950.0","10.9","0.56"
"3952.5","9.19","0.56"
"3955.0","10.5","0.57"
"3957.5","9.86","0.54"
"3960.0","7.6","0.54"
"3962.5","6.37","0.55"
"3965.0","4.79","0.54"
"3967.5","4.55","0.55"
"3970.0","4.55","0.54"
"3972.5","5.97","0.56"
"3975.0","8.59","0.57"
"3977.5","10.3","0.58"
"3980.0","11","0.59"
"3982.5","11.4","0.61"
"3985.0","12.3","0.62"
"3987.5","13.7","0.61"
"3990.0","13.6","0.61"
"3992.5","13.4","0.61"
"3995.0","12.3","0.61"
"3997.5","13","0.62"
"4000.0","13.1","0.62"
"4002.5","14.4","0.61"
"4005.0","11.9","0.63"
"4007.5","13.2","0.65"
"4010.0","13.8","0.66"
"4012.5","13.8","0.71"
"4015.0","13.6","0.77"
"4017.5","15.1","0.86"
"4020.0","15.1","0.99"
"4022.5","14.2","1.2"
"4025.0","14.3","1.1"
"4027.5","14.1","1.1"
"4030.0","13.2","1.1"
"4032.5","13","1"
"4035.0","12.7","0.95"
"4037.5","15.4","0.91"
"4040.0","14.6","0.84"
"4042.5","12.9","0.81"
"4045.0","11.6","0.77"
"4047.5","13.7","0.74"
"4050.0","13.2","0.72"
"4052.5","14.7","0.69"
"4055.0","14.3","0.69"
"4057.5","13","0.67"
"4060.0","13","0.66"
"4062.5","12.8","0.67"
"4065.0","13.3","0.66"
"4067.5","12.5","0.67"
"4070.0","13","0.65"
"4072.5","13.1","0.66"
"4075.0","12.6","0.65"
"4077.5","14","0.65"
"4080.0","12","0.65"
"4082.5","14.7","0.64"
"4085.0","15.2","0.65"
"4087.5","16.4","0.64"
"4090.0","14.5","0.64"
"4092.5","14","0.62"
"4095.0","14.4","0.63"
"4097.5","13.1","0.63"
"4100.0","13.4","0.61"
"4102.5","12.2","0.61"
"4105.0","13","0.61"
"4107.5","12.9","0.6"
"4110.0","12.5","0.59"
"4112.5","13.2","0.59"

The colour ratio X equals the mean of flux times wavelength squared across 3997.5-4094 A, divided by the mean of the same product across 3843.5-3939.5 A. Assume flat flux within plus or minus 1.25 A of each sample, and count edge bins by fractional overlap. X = 1.9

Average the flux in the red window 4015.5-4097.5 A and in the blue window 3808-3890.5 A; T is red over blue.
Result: 2.00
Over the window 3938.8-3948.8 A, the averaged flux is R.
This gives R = 7.99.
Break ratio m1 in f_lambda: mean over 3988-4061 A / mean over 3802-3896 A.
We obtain 1.92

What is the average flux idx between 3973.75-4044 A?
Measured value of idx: 13.1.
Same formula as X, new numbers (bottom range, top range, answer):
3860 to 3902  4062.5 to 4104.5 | 1.89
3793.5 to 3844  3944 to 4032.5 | 1.85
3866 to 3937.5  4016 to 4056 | 1.90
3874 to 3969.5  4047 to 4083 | 1.83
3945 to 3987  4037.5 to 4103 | 1.65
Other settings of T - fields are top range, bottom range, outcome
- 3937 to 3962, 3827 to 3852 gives 1.37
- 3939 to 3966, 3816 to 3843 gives 1.44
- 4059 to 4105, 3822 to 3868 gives 2.08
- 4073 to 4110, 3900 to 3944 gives 1.80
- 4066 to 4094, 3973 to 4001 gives 1.16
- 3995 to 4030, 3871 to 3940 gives 1.77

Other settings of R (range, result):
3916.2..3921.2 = 10.2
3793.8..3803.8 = 7.15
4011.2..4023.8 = 14.4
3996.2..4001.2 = 13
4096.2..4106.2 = 12.9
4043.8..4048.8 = 12.7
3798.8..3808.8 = 7.93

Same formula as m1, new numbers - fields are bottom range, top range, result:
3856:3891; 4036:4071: 1.79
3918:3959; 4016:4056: 1.85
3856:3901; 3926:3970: 0.88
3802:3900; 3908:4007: 1.27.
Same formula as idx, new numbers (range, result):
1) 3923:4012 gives 9.2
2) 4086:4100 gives 14.4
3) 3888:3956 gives 8.16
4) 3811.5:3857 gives 6.3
